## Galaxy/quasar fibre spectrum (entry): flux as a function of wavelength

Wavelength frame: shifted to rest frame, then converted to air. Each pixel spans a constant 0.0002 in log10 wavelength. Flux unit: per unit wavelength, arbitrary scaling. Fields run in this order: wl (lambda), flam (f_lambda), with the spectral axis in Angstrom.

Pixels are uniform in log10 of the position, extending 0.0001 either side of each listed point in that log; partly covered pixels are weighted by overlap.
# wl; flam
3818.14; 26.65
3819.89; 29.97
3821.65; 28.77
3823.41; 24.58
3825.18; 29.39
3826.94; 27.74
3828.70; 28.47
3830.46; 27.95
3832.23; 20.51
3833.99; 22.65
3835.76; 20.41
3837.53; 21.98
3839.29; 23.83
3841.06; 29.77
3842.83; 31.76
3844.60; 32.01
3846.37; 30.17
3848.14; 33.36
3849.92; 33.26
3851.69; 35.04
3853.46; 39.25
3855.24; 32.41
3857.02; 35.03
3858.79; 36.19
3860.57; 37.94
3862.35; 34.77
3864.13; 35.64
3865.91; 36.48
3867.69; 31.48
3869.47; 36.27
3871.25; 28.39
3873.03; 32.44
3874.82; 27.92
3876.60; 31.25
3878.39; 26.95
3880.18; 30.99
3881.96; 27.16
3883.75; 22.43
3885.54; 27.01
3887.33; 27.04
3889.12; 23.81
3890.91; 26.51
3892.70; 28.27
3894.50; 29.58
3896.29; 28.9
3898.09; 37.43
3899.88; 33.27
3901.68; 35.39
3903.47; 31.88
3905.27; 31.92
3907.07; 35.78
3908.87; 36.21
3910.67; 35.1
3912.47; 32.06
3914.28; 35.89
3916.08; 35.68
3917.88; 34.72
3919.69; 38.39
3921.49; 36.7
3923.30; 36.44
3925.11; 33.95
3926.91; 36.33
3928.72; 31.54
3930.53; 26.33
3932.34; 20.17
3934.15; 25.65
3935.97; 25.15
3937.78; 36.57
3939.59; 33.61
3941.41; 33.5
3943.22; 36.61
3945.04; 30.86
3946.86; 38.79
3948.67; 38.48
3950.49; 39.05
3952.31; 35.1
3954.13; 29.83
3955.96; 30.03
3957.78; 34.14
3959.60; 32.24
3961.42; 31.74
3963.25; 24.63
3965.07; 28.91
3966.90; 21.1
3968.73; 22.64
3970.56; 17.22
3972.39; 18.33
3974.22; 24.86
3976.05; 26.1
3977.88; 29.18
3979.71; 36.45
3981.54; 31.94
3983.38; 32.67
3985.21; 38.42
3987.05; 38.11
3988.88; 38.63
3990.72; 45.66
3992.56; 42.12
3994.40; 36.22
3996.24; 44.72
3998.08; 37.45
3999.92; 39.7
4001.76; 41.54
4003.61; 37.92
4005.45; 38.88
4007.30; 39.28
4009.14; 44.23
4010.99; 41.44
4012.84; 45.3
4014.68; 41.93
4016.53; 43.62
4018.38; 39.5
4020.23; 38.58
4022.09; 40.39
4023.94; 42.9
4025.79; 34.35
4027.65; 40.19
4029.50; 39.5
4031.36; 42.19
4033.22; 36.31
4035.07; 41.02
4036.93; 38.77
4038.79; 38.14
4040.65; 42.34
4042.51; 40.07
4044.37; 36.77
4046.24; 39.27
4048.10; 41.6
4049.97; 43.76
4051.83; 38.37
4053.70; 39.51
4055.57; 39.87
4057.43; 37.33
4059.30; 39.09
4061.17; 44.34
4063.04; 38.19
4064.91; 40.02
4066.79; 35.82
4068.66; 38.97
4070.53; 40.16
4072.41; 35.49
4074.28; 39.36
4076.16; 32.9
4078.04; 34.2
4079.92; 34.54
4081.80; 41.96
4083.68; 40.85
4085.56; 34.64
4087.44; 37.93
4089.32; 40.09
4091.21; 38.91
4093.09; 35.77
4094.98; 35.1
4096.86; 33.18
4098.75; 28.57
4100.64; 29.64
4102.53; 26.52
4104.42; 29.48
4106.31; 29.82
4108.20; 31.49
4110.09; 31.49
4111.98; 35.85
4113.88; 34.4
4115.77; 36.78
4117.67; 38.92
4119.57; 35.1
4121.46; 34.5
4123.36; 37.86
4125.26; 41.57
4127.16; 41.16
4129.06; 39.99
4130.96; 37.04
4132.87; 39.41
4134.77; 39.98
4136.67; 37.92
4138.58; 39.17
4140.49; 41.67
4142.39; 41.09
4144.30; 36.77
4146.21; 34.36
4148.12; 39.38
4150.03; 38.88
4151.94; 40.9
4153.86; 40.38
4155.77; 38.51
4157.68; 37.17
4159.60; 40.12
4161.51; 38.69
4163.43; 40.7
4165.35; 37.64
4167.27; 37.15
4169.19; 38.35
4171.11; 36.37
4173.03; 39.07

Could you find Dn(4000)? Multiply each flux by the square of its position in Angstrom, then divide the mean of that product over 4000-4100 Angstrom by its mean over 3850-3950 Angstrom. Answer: 1.3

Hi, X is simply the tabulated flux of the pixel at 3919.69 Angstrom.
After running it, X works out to 38.39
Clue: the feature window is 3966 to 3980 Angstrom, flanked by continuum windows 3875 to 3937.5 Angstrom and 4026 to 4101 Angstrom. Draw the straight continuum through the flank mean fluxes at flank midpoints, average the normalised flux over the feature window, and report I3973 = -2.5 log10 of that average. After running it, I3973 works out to 0.38 mag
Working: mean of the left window 31.1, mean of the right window 38.1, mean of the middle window 24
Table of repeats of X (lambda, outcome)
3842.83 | 31.76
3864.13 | 35.64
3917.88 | 34.72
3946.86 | 38.79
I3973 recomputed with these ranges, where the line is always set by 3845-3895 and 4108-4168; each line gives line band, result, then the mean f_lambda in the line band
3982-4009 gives -0.14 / 39.4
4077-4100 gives 0.02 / 36.2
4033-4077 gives -0.09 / 39.1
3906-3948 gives -0.02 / 33.3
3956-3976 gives 0.29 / 25.8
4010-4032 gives -0.16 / 40.8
